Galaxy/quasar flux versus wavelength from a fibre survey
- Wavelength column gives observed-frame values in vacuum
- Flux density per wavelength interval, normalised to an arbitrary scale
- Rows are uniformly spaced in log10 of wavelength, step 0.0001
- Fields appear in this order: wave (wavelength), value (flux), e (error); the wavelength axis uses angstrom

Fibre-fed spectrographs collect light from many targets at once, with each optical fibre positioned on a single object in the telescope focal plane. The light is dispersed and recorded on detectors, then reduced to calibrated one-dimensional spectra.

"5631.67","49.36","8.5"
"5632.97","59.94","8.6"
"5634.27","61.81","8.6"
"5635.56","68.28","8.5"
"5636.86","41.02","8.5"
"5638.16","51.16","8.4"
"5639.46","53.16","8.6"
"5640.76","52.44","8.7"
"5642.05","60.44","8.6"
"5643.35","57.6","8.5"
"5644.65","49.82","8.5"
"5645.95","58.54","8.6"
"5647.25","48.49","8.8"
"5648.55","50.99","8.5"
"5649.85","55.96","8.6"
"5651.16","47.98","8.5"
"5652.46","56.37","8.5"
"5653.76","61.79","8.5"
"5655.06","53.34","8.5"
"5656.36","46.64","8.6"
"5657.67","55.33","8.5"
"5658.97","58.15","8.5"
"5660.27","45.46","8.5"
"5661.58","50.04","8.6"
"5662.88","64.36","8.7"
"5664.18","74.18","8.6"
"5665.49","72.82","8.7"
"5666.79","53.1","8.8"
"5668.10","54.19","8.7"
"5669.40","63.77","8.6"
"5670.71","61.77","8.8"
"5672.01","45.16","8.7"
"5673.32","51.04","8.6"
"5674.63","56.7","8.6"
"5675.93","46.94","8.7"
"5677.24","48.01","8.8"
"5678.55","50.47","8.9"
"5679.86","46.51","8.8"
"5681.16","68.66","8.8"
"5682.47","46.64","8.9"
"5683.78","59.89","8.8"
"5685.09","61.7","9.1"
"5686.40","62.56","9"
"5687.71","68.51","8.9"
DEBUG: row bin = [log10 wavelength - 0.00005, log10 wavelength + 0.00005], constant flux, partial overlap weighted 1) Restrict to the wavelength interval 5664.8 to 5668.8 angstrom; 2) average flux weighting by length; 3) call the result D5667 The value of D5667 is 60.2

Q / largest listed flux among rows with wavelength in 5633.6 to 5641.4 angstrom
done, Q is 68.28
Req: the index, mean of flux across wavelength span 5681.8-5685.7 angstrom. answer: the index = 56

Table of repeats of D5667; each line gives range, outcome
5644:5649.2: 52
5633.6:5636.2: 65.1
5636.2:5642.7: 51.7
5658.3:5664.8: 58.4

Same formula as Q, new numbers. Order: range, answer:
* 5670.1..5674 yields 61.77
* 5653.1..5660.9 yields 61.79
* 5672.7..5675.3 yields 56.7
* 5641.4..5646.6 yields 60.44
